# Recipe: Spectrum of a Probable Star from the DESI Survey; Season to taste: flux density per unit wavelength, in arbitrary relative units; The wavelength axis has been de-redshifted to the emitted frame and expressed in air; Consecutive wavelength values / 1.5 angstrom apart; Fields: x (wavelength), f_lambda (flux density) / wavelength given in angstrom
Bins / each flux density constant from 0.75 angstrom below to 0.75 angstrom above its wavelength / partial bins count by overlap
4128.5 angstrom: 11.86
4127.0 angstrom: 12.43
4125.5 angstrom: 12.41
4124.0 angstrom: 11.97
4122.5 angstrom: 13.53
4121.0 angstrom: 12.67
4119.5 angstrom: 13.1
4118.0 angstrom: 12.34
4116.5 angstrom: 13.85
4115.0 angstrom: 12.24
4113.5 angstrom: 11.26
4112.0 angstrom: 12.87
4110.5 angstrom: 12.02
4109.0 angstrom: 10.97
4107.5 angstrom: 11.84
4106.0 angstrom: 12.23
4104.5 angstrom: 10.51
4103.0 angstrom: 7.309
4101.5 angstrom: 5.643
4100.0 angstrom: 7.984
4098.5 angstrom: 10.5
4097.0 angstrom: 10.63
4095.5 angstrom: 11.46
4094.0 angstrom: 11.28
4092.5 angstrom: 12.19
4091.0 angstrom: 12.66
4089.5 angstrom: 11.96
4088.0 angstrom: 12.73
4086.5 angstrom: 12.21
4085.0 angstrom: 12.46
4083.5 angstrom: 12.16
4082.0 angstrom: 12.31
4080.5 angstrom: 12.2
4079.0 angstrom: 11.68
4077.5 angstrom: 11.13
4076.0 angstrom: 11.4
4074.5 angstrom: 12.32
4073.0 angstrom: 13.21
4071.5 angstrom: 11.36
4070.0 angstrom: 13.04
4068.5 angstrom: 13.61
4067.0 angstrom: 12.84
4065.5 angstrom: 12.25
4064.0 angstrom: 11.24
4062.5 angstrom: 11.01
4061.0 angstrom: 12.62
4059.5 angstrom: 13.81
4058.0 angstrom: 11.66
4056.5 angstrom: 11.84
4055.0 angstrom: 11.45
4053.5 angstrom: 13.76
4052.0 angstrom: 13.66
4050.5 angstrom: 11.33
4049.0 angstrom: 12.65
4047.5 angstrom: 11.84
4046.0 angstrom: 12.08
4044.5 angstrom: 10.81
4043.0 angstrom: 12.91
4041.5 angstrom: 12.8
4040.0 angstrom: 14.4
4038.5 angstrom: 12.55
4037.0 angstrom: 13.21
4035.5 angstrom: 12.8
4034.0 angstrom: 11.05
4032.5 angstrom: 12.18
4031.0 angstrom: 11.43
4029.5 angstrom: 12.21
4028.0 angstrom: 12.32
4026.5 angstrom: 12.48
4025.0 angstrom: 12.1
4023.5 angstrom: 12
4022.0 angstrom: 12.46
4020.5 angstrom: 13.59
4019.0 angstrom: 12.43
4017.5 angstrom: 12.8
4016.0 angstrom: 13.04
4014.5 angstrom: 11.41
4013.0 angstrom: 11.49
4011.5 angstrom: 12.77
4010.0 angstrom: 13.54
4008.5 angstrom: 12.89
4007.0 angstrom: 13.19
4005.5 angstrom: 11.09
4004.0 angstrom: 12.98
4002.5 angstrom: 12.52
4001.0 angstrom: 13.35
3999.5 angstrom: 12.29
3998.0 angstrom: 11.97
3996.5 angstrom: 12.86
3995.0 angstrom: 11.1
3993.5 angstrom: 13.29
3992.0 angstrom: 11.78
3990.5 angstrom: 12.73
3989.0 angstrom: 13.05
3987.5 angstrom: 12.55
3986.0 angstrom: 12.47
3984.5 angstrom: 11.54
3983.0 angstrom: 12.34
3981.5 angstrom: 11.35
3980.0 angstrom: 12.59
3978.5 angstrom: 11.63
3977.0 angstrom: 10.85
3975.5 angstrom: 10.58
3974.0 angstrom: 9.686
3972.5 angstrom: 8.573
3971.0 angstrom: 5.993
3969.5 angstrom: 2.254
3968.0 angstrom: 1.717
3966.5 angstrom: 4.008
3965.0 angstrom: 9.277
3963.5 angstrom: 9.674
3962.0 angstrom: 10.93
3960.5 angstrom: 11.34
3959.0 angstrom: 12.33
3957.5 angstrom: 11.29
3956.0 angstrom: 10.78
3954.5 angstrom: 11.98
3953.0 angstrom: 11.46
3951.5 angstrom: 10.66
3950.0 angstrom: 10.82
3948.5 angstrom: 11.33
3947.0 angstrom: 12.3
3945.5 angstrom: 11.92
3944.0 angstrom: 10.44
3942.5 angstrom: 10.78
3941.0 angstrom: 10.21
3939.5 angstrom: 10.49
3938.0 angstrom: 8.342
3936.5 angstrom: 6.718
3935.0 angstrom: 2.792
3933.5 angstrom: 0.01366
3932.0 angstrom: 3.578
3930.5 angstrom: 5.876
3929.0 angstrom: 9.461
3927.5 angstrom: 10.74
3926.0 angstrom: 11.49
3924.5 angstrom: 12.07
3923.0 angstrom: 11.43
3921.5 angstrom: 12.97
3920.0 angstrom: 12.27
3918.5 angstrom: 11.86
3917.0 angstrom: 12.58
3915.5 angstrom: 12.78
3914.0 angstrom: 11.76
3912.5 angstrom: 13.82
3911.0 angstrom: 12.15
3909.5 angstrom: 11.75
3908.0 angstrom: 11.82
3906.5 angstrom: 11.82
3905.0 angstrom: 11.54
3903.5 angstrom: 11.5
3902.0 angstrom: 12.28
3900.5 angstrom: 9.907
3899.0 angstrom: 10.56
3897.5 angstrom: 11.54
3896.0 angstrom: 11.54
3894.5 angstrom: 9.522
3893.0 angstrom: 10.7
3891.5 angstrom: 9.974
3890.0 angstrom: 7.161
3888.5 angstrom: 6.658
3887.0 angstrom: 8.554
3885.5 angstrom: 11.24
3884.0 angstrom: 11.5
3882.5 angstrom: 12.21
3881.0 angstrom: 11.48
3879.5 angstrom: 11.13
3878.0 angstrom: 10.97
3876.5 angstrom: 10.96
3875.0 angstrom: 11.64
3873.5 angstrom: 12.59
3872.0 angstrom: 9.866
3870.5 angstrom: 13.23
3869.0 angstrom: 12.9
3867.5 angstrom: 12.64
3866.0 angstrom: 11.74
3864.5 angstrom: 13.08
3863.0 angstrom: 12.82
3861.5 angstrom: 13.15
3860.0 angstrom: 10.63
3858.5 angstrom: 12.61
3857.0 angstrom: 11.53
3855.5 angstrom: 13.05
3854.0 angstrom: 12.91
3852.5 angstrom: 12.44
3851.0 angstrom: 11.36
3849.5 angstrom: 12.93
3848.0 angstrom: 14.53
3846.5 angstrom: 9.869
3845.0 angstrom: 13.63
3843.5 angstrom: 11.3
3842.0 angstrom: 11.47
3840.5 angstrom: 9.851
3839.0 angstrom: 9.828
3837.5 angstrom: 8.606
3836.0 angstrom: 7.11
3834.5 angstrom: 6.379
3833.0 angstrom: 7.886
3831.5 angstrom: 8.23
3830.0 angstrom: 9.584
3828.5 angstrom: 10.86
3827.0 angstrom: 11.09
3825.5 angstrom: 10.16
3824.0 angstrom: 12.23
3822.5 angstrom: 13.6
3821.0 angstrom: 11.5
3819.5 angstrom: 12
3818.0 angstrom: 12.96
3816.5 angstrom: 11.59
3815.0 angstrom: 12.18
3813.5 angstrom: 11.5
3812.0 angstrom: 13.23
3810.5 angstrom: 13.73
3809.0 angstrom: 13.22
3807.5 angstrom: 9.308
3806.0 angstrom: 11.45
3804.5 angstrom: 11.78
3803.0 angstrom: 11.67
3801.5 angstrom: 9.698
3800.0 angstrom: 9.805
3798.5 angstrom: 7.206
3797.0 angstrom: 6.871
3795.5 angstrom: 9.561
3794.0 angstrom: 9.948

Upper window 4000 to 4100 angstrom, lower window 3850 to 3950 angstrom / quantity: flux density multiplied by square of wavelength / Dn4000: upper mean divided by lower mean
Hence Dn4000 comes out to 1.22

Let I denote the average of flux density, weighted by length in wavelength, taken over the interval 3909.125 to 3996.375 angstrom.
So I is 10.2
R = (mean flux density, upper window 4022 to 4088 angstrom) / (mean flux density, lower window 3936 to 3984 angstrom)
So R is 1.25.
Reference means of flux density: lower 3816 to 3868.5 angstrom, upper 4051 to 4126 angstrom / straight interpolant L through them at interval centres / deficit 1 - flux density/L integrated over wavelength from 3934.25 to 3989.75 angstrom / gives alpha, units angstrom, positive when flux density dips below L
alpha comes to 7.9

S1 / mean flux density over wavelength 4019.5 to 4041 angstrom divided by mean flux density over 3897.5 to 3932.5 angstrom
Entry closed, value 1.12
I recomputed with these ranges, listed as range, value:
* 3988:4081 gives 12.4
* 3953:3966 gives 10.8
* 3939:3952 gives 11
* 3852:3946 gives 10.8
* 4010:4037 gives 12.3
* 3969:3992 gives 10.7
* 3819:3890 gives 11.1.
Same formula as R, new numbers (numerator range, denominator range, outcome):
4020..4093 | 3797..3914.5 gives 1.10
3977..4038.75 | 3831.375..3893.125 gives 1.12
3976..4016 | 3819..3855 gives 1.14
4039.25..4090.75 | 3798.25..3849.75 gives 1.13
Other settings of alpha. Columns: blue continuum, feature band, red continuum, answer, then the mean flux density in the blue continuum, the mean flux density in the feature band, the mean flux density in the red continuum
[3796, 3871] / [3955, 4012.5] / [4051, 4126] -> 3.4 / 11.2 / 10.9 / 11.9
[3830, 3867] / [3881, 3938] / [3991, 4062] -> 6.8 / 11.1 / 10.2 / 12.4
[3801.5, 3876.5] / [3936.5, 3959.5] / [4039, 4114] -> 1.5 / 11.5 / 10.9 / 11.8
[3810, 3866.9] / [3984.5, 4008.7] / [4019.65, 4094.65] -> -0.8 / 11.4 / 12.5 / 12.3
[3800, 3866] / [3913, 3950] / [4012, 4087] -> 6.2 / 11.3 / 9.81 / 12.3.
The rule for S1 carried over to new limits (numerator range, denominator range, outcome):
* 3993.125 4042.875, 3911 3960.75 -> 1.22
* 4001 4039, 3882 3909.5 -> 1.18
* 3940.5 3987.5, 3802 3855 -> 0.91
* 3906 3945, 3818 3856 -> 0.92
